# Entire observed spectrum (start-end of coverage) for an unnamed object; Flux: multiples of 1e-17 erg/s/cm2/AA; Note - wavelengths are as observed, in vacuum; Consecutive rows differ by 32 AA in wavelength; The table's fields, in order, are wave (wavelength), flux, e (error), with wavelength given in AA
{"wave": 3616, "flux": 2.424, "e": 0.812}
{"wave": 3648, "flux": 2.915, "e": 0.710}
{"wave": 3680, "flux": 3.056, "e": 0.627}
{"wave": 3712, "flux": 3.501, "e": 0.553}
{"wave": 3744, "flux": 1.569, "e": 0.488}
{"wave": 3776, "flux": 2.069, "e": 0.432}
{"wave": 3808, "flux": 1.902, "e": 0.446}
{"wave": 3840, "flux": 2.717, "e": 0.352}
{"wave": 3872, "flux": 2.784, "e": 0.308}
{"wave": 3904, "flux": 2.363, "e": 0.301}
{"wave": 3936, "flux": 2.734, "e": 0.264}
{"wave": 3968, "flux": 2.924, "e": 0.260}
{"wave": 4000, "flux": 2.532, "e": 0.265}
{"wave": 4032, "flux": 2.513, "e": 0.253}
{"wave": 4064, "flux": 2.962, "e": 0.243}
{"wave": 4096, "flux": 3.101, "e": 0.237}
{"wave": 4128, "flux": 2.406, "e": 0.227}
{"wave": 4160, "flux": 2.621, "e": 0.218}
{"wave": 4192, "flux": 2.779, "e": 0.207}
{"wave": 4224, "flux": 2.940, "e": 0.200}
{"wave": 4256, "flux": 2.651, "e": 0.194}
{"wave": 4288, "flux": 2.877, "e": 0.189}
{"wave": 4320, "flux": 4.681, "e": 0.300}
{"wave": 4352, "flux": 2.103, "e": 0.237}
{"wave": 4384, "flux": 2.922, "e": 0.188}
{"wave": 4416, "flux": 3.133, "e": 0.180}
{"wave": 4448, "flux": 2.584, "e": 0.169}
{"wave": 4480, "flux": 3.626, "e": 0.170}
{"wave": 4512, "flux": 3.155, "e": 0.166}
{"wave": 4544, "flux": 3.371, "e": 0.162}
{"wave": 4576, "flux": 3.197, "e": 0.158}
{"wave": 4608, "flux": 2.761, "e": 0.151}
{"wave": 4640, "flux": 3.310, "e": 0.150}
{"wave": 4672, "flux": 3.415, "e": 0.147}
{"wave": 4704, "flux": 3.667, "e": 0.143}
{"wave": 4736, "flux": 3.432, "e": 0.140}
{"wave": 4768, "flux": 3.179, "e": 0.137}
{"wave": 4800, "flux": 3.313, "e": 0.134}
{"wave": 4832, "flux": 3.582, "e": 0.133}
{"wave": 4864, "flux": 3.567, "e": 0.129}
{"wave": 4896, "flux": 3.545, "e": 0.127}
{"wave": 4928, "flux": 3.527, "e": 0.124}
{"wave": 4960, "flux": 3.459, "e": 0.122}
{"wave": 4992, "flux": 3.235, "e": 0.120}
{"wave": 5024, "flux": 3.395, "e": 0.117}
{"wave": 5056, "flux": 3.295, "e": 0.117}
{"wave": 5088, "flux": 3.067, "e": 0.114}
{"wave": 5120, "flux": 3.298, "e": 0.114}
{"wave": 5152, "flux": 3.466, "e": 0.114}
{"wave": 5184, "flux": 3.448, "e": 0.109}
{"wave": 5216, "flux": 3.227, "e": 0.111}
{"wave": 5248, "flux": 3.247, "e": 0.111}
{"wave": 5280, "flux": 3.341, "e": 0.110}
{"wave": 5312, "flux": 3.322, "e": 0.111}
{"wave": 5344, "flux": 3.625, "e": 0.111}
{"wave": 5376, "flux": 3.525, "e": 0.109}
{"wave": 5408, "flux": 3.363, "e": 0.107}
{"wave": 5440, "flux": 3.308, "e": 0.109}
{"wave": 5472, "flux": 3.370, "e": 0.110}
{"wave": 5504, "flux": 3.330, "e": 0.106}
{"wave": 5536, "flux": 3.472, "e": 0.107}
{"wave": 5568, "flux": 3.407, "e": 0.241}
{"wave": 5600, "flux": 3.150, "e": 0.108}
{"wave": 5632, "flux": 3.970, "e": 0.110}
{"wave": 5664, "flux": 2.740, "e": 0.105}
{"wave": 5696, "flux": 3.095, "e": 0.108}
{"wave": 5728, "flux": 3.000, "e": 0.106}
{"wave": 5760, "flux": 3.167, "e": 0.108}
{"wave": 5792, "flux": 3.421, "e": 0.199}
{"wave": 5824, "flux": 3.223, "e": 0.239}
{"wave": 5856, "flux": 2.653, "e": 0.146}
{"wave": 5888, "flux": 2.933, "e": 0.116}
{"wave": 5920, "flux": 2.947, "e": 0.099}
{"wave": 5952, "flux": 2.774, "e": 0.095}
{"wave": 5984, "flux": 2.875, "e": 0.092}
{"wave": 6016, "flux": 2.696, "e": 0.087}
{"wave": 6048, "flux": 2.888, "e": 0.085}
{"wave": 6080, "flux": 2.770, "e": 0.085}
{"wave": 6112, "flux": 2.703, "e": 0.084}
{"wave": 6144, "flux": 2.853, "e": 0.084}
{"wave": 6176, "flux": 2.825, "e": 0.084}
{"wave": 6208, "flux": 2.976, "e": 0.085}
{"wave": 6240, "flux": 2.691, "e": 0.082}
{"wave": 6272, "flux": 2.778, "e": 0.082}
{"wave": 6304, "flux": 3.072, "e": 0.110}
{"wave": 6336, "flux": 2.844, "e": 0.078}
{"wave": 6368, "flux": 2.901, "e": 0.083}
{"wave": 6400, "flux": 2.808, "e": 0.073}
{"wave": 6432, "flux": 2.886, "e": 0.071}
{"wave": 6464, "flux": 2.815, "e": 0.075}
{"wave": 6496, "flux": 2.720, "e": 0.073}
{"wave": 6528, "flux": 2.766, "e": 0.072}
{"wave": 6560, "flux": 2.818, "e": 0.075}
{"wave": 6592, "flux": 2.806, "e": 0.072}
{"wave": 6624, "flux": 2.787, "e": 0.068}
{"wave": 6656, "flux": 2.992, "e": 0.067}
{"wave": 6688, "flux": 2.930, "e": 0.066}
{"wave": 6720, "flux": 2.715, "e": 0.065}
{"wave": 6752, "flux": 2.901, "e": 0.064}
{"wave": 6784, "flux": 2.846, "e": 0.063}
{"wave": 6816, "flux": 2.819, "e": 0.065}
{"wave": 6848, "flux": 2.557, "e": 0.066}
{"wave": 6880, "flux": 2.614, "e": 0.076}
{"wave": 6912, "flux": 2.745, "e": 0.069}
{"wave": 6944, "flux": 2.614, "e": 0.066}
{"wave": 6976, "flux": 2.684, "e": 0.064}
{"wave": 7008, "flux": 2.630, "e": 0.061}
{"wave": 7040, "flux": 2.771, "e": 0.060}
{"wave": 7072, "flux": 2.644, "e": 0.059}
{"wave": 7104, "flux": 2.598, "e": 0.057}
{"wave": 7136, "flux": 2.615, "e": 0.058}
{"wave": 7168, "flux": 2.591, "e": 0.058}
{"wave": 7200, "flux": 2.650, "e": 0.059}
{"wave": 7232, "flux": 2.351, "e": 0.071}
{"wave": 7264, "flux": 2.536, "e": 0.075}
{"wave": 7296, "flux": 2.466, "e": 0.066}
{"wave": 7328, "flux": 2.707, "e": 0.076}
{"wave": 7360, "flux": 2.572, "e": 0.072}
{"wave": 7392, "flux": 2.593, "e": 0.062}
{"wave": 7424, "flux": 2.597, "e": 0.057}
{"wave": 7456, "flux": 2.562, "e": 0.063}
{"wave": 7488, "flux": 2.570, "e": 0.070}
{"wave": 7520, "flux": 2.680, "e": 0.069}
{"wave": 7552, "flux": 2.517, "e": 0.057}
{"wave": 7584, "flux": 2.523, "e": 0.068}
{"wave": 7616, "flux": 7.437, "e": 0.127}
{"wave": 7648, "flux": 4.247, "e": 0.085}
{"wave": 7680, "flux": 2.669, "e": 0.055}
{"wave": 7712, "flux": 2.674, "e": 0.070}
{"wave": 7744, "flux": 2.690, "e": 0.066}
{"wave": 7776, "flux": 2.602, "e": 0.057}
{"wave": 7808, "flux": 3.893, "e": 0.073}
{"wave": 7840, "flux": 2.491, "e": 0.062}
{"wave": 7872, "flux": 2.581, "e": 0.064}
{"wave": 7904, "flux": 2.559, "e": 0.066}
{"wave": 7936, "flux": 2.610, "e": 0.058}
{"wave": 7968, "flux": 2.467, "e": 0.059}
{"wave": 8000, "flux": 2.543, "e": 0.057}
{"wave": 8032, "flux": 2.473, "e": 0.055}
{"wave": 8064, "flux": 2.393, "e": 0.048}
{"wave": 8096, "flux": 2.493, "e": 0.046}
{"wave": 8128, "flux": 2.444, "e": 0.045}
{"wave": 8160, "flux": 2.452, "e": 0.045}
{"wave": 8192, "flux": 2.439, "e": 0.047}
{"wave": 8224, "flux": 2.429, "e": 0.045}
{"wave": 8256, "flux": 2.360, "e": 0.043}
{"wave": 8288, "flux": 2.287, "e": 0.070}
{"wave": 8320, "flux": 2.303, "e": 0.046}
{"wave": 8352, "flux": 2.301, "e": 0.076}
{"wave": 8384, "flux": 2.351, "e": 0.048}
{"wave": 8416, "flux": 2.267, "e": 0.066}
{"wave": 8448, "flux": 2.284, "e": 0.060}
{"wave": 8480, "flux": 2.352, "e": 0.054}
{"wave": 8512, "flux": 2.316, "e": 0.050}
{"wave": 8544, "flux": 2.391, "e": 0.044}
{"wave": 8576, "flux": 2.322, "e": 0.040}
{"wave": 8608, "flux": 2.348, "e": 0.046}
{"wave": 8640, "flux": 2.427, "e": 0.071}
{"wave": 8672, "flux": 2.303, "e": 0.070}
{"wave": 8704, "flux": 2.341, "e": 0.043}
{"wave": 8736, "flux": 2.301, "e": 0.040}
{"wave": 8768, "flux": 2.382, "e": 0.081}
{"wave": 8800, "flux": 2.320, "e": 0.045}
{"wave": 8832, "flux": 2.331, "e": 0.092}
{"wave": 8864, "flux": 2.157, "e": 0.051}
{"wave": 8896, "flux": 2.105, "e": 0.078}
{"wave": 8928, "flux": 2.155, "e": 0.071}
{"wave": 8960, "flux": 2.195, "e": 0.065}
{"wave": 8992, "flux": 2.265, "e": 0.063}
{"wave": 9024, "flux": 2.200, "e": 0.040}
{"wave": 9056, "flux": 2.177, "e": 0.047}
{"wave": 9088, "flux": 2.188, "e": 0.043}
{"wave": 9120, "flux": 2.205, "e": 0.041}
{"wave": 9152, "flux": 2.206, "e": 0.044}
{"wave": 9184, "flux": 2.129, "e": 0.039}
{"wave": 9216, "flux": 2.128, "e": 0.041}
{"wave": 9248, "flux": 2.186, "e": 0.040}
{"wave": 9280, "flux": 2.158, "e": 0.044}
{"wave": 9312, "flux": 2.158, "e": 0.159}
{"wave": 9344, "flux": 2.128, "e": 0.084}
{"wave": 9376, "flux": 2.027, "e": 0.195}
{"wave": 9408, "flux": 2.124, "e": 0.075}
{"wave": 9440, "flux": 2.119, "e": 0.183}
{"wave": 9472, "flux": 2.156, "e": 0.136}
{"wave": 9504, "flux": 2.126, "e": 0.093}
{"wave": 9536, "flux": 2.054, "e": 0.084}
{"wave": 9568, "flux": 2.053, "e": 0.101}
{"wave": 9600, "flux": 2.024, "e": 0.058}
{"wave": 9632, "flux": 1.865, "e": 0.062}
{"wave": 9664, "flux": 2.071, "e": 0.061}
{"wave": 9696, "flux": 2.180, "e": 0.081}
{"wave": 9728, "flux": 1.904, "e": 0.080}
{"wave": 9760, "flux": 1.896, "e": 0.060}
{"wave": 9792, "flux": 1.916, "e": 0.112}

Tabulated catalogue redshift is 0.16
